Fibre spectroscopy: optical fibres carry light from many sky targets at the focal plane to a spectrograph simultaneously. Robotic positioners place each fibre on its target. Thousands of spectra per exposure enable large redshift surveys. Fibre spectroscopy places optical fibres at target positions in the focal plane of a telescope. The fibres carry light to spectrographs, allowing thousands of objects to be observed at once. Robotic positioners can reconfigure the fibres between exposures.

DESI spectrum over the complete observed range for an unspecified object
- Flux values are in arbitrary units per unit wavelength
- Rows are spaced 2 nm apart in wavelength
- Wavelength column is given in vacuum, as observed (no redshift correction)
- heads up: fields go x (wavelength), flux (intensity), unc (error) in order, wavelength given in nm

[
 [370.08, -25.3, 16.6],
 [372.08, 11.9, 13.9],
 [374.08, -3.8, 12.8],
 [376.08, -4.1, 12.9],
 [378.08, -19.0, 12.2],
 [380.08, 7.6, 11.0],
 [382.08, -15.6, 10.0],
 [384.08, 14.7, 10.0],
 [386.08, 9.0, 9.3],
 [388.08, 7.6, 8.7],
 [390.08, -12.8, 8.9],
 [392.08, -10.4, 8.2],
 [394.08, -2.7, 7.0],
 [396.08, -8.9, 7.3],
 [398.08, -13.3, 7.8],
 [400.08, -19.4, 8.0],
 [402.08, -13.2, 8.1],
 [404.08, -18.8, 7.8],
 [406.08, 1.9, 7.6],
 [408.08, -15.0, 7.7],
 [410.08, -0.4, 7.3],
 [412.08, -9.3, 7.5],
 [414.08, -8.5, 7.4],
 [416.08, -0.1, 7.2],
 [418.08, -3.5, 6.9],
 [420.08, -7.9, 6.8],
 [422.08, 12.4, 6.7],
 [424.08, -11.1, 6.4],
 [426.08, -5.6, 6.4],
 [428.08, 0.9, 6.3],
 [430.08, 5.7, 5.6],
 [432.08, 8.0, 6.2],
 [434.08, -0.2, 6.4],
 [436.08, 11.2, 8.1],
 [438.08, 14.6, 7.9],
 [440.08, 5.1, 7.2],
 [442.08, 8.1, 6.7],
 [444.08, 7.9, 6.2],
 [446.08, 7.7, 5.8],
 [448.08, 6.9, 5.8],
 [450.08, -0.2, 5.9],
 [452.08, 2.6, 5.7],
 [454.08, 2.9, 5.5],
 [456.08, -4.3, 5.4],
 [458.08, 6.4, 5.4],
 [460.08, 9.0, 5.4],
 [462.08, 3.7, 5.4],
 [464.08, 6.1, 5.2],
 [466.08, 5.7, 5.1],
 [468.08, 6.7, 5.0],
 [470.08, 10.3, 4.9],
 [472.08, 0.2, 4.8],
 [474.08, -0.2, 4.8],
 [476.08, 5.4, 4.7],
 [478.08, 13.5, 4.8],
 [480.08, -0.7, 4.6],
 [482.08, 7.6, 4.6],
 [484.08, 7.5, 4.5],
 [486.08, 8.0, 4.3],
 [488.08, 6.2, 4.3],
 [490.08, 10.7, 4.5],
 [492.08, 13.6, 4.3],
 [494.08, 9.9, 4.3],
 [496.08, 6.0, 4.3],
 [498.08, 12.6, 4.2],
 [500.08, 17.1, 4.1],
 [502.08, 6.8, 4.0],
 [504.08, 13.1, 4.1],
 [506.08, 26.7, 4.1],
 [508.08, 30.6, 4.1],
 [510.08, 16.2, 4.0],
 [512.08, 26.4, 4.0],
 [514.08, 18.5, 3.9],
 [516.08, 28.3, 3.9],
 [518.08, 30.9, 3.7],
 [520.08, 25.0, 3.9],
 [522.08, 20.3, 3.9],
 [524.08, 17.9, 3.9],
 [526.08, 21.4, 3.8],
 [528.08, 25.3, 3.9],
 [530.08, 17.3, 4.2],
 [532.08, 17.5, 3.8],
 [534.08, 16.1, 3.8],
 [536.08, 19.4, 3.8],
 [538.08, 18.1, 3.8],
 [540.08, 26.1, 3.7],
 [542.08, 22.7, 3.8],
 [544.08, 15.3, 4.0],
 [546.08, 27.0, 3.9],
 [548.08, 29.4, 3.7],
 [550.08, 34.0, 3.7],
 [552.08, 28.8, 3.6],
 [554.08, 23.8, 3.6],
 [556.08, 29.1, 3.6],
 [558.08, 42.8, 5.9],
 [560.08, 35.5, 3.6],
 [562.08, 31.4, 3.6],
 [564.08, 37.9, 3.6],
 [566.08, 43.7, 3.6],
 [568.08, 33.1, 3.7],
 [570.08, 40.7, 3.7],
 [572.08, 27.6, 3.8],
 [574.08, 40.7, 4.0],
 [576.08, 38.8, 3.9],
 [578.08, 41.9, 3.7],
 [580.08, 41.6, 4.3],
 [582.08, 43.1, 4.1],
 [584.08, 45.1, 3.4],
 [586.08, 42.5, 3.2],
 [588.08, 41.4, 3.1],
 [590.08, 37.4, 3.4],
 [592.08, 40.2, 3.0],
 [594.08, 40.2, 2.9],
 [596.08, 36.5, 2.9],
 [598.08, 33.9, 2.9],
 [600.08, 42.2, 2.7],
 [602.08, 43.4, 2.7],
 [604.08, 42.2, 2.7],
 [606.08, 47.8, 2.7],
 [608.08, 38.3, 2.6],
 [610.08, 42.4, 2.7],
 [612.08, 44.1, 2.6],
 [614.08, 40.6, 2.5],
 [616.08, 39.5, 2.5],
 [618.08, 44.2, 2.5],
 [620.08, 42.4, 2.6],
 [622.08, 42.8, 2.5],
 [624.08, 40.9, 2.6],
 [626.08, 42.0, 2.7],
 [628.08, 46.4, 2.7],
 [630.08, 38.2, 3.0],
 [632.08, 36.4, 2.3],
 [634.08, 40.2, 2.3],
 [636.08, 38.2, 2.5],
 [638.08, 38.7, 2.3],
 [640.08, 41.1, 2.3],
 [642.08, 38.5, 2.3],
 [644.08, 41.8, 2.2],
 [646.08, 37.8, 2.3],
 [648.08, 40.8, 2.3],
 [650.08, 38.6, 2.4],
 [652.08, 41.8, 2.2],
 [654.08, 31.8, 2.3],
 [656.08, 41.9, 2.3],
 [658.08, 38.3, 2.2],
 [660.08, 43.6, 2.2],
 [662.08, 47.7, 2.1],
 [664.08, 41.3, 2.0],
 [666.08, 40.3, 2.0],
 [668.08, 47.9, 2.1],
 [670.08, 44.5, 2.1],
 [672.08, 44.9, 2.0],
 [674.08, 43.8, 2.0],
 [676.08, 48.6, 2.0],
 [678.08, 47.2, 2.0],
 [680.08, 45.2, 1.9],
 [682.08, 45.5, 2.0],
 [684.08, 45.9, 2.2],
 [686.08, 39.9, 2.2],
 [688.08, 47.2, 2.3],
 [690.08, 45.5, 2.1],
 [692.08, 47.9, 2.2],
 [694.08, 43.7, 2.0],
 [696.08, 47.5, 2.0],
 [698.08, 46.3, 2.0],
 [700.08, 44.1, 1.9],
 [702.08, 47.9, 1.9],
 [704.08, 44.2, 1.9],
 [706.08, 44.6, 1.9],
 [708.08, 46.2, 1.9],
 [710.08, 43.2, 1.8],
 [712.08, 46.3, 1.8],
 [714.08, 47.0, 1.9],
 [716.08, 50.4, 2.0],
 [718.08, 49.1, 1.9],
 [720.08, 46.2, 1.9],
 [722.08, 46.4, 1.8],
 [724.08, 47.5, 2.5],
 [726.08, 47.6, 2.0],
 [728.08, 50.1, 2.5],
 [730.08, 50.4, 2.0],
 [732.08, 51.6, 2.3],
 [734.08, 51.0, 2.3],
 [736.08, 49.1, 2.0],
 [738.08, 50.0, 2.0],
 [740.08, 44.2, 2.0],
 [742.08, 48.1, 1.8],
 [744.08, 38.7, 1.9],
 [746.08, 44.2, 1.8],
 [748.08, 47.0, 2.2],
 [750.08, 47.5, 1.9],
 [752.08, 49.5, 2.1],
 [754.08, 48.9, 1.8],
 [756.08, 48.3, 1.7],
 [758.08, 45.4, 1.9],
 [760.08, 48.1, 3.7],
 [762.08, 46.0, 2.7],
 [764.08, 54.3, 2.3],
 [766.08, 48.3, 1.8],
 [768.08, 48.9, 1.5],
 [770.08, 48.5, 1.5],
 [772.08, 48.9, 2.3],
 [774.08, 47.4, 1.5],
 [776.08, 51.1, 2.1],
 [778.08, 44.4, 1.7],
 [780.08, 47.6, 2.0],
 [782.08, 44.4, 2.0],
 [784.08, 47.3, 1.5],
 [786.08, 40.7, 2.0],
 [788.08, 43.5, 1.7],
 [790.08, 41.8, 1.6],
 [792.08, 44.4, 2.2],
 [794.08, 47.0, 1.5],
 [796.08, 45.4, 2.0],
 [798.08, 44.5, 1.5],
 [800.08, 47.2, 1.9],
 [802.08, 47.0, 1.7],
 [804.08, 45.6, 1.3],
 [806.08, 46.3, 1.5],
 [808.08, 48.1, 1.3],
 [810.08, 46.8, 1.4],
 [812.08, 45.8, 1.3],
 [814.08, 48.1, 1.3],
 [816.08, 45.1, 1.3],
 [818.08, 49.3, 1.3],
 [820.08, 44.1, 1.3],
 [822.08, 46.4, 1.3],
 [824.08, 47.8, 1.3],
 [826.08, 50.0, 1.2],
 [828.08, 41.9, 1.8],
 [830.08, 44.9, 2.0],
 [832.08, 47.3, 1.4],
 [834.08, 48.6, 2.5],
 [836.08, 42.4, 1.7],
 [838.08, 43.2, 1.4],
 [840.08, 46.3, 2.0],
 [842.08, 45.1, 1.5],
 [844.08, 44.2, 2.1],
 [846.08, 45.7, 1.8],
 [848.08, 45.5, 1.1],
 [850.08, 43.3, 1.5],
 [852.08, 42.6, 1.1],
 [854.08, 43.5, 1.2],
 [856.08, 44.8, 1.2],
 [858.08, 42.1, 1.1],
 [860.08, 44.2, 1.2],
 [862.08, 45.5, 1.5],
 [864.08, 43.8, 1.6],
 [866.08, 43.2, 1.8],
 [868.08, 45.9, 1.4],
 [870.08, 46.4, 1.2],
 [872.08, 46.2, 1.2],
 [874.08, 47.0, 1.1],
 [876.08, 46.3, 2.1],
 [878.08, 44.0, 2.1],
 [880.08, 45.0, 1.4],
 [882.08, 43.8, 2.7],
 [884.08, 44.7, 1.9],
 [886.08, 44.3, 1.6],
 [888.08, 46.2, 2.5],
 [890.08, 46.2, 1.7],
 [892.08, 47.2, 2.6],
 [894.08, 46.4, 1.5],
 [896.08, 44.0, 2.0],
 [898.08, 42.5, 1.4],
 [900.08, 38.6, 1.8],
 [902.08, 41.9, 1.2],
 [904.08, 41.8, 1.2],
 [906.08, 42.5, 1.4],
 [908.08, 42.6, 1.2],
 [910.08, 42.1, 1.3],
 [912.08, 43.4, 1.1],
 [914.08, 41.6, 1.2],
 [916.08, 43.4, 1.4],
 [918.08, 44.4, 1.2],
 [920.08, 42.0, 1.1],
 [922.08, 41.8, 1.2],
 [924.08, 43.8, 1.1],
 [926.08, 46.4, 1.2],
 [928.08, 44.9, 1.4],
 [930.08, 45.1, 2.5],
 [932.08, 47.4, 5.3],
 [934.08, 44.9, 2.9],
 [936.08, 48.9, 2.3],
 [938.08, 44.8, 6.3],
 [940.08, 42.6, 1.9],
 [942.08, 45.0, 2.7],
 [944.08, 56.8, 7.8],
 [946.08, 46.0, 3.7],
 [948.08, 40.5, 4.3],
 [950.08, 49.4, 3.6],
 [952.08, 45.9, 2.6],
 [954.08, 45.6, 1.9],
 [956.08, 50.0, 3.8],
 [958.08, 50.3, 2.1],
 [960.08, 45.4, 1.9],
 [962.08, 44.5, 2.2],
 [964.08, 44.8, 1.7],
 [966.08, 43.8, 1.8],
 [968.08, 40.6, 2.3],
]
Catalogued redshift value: 0.263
